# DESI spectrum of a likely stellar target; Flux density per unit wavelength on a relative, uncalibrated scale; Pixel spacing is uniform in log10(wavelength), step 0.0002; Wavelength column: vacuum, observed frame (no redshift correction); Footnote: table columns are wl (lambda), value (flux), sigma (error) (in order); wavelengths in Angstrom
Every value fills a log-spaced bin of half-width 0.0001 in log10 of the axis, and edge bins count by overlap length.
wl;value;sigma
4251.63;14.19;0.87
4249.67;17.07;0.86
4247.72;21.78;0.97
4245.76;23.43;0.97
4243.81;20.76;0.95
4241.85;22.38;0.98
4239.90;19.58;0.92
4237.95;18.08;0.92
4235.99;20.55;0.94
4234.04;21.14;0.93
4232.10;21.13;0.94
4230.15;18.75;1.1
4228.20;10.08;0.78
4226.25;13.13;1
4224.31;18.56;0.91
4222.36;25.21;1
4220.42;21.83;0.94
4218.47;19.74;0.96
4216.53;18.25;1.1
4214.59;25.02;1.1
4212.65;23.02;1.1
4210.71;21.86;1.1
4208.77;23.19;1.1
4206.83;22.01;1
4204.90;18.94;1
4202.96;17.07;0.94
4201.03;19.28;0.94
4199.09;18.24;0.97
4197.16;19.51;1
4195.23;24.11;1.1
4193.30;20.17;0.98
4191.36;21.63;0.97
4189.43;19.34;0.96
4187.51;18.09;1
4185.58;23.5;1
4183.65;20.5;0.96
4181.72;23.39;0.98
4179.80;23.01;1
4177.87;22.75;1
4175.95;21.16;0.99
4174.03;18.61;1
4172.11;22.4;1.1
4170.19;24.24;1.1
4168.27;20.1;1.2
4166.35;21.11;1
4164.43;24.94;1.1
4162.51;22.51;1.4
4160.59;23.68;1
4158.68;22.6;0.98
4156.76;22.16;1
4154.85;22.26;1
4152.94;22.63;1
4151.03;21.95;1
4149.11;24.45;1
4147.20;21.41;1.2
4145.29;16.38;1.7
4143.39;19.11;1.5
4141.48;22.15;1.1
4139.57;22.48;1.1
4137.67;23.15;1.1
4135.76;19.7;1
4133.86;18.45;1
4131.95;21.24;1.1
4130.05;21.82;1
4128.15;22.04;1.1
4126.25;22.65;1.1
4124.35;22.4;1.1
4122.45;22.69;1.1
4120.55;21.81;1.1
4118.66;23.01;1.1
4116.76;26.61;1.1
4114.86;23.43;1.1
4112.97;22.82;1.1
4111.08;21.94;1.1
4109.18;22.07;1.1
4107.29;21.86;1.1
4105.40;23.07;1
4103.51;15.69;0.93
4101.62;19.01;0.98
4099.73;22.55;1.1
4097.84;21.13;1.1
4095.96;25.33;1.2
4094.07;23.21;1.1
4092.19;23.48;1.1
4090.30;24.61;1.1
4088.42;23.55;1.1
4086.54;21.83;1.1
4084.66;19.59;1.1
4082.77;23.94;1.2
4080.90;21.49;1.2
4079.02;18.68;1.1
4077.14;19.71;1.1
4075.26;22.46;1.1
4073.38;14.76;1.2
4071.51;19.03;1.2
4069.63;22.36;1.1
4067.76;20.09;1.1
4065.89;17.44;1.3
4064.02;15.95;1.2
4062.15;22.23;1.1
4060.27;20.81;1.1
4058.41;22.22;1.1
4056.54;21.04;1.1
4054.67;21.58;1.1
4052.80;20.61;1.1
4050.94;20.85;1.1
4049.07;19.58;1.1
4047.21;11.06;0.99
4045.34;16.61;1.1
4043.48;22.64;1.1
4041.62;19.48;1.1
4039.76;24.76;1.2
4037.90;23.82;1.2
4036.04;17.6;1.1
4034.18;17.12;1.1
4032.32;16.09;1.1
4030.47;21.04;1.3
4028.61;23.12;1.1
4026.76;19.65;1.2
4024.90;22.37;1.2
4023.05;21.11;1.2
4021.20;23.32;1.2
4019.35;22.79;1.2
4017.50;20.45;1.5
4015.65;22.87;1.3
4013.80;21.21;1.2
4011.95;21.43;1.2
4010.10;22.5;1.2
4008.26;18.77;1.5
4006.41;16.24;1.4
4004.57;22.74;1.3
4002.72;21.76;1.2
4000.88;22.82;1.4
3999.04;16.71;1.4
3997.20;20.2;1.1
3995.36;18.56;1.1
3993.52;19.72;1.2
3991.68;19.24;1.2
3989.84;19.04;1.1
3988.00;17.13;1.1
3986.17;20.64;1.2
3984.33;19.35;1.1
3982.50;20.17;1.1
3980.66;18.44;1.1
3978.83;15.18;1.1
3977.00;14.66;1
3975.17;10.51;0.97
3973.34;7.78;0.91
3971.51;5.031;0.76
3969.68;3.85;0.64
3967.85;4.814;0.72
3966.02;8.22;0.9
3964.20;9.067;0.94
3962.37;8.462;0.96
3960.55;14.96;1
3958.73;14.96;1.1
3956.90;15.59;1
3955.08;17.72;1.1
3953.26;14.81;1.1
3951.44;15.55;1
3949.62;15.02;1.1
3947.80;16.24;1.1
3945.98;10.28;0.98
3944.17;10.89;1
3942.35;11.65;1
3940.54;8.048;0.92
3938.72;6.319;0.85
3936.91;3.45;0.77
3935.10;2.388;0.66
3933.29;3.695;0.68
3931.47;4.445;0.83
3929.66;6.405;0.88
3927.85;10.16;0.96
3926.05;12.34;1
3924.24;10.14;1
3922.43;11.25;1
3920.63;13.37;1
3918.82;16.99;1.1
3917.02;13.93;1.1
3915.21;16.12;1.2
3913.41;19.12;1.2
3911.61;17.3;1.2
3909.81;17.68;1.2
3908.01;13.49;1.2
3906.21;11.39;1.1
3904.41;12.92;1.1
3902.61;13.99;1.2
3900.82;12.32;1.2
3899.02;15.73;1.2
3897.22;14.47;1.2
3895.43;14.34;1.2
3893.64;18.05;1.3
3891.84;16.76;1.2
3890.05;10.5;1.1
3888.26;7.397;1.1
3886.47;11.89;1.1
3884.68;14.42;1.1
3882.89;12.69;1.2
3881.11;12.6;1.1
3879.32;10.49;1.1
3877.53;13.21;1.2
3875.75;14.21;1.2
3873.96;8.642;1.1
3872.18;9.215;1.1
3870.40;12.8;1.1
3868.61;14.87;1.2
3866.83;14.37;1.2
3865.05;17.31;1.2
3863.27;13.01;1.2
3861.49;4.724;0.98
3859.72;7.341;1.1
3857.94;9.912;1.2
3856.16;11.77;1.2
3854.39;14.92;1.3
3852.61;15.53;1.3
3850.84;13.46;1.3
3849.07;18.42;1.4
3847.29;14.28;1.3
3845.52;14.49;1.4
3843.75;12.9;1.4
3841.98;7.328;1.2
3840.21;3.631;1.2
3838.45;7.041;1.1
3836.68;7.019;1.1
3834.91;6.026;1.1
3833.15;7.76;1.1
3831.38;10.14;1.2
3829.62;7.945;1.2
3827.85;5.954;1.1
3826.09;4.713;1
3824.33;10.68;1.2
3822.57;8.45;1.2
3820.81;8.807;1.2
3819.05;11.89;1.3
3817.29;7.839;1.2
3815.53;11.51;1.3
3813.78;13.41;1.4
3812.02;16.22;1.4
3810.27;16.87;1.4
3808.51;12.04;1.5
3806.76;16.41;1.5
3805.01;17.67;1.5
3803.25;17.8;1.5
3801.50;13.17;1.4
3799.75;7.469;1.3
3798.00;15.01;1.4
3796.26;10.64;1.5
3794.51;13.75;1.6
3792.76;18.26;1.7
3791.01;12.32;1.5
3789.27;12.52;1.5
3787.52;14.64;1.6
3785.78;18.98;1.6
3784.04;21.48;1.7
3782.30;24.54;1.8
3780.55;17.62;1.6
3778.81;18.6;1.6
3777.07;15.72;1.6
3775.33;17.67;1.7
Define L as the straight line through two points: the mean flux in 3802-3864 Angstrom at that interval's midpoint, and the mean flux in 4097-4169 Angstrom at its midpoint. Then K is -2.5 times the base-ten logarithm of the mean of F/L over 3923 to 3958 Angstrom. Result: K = 0.409 mag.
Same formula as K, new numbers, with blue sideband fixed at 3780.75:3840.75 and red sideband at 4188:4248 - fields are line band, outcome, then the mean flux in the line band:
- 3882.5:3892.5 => 0.13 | 12.2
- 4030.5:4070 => -0.17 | 19.7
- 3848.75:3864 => 0.11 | 11.9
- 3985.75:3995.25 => -0.20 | 19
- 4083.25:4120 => -0.24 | 22.4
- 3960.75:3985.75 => 0.32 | 11.5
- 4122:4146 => -0.14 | 21.1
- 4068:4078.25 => -0.13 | 19.7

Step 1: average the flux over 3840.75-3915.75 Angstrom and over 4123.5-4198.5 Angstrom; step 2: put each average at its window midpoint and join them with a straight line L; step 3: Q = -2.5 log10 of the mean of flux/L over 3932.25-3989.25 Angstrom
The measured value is 0.31 mag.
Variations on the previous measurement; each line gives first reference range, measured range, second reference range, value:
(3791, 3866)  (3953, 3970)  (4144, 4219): 0.32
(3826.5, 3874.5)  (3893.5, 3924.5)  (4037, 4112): -0.10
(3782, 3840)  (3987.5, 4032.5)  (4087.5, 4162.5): -0.12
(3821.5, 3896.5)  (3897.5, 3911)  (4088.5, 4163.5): -0.08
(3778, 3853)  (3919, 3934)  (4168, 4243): 0.49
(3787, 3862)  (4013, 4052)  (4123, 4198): -0.15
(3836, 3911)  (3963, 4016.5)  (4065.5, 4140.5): 0.05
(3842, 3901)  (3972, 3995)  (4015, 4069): 0.07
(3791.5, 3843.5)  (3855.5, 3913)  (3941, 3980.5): -0.14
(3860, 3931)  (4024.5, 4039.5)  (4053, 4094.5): -0.07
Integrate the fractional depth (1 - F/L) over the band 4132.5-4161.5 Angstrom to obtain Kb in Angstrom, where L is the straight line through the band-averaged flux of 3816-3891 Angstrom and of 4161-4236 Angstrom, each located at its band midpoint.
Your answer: -3.4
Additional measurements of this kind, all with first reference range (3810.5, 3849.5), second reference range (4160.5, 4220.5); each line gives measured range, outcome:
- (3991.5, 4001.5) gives -2.9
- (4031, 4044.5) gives -3.1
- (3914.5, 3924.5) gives -0.9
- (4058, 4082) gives -3.1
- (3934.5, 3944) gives 4.6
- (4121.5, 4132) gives -1.6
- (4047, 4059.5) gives -2.3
